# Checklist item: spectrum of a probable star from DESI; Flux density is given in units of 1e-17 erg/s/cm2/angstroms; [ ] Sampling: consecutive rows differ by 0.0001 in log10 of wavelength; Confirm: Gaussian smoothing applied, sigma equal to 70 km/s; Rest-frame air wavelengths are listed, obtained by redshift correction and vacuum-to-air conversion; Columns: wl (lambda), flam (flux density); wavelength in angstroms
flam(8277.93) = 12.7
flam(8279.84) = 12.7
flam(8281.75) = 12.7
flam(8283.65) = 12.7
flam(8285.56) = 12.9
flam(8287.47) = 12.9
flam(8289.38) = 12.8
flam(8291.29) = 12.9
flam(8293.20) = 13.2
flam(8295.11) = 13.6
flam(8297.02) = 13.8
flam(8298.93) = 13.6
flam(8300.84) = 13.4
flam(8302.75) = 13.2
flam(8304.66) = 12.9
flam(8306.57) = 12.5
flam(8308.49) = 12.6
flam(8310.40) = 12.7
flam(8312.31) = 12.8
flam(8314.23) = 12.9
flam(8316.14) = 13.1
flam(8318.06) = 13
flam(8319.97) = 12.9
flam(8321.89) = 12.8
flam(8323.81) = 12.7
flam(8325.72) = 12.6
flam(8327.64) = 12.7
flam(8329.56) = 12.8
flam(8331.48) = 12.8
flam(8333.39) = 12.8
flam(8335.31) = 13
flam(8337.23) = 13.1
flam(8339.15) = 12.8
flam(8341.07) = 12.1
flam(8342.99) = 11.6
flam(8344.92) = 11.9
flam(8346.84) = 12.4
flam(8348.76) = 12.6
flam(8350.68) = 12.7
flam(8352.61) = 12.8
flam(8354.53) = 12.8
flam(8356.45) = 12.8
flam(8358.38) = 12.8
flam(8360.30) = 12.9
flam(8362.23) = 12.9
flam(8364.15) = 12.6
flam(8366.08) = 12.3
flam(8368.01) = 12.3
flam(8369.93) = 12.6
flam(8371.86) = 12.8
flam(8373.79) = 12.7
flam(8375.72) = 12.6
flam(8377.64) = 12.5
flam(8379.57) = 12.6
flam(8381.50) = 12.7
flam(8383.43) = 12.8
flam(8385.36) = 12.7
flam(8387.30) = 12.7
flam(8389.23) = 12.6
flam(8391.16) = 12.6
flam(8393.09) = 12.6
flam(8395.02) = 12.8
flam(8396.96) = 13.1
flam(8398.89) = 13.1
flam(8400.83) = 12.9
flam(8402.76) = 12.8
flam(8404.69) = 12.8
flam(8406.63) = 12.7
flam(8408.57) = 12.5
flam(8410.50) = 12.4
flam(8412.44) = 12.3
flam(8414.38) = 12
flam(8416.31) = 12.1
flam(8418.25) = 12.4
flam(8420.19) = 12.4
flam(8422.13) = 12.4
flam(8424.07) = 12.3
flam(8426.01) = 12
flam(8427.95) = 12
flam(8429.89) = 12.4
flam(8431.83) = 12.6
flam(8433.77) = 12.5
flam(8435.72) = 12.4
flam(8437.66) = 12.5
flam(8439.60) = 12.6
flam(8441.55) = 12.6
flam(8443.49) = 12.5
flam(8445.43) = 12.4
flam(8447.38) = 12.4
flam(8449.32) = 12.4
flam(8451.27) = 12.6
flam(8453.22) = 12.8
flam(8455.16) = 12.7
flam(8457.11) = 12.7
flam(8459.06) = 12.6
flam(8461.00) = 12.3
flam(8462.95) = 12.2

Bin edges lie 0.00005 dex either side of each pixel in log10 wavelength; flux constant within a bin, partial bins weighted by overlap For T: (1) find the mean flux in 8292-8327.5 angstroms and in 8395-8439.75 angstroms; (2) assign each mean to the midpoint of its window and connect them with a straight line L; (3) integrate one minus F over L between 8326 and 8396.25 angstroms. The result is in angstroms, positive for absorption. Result 0.7 angstroms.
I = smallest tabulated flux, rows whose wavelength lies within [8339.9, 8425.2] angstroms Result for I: 11.6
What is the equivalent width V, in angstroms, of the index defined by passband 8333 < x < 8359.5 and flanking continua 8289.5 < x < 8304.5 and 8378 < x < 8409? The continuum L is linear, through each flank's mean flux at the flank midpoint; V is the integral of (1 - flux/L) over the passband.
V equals 0.9 angstroms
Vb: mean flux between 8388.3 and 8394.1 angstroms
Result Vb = 12.6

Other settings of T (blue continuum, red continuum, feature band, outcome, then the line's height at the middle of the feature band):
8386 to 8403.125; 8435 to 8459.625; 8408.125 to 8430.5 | 0.7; 12.7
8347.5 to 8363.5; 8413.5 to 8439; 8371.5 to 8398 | -0.2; 12.6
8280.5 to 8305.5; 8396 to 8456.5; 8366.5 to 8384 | 0.2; 12.7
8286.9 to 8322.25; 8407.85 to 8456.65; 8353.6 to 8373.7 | 0.1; 12.7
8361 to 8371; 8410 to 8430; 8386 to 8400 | -0.4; 12.4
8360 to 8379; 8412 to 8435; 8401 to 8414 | -0.2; 12.4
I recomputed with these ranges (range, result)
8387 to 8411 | 12.4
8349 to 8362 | 12.7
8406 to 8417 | 12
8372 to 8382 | 12.5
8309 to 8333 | 12.6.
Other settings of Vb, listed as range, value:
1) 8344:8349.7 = 12.3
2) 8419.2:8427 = 12.3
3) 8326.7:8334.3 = 12.8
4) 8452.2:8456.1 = 12.8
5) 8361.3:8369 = 12.5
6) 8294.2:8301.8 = 13.6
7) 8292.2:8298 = 13.5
